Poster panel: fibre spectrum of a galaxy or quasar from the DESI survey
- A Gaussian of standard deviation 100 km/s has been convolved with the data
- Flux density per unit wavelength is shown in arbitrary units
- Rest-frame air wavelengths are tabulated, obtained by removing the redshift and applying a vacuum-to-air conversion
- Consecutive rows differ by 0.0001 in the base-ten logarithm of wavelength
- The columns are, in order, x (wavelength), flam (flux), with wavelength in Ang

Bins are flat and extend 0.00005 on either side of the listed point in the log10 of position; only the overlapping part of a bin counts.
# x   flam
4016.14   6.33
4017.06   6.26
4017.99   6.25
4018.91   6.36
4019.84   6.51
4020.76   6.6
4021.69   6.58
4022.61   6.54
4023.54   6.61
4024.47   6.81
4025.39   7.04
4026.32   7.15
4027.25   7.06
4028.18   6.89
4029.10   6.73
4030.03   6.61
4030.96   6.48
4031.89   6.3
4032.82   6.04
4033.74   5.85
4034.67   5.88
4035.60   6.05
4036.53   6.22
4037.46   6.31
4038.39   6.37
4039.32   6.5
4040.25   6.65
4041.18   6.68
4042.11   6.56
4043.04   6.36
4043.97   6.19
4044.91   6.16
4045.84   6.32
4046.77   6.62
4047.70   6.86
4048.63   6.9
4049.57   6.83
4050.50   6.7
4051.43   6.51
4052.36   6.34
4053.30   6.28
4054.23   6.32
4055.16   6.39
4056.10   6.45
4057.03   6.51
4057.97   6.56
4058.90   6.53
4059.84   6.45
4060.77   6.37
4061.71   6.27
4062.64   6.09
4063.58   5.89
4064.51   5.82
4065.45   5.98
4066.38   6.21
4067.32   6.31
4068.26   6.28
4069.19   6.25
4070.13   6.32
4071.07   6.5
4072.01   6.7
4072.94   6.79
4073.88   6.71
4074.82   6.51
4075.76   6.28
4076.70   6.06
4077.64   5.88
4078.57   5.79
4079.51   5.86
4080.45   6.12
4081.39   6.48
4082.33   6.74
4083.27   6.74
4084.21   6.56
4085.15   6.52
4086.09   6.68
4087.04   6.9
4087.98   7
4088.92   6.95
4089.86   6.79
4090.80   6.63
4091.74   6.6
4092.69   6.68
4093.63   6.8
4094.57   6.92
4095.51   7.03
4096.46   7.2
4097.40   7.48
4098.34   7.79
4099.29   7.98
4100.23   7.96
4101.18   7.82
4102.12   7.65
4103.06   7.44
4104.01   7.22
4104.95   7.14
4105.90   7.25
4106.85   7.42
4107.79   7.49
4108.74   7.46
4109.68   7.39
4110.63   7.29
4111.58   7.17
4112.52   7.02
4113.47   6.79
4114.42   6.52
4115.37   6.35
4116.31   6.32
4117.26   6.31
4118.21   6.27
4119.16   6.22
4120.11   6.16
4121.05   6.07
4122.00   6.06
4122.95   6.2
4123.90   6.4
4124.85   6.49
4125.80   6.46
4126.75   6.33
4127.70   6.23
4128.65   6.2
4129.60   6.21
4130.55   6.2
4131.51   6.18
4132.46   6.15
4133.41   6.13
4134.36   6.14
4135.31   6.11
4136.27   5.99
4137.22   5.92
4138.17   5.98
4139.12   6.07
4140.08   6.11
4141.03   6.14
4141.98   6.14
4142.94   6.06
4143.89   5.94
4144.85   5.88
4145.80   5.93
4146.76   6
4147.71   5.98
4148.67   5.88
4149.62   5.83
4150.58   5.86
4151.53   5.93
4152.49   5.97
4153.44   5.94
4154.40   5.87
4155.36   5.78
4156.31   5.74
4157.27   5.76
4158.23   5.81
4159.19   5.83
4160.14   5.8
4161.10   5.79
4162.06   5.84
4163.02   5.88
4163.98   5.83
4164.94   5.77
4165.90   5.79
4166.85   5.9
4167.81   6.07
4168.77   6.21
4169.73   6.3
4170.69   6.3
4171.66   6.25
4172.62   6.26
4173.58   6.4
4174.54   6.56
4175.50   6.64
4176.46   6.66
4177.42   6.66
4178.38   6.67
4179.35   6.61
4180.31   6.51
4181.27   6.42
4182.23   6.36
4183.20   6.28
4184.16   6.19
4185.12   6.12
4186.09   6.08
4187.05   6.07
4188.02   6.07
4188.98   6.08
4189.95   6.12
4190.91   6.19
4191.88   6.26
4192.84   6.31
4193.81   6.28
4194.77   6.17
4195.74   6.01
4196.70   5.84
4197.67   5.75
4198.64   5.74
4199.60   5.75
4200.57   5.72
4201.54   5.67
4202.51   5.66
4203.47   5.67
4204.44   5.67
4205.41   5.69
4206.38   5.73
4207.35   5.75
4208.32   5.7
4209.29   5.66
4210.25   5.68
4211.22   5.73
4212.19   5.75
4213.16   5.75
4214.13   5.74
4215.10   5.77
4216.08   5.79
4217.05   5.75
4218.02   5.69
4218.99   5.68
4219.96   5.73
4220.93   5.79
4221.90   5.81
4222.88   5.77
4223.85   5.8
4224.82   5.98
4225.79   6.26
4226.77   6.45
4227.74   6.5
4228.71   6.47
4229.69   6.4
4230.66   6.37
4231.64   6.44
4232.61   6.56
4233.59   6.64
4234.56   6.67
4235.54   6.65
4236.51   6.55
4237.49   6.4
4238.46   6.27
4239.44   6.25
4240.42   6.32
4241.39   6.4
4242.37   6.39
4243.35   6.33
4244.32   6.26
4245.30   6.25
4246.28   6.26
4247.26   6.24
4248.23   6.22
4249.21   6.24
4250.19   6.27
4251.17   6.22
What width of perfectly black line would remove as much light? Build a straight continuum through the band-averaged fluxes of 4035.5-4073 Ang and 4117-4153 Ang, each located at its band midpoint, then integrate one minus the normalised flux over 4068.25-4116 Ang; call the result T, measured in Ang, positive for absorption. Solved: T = -4.6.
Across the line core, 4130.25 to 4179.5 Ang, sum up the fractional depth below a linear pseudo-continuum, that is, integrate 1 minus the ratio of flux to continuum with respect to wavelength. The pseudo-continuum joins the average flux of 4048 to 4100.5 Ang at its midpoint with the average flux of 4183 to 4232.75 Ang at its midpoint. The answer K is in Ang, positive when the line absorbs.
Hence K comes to 1.1 Ang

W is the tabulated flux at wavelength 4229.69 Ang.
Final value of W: 6.4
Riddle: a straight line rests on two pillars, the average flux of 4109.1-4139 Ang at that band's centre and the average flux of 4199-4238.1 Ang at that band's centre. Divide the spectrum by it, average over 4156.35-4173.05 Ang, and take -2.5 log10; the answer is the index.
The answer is 0.04 mag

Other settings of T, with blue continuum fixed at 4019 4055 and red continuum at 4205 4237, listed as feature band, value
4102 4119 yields -1.8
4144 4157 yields 0.7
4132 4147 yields 0.5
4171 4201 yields -0.5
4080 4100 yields -1.7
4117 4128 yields 0.0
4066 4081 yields 0.3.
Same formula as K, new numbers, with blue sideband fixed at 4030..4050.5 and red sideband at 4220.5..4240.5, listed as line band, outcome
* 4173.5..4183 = -0.3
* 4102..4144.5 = -0.9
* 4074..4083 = 0.2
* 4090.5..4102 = -1.6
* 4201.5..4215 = 1.3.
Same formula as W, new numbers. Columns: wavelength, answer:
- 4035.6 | 6.05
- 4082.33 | 6.74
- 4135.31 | 6.11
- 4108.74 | 7.46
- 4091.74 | 6.6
